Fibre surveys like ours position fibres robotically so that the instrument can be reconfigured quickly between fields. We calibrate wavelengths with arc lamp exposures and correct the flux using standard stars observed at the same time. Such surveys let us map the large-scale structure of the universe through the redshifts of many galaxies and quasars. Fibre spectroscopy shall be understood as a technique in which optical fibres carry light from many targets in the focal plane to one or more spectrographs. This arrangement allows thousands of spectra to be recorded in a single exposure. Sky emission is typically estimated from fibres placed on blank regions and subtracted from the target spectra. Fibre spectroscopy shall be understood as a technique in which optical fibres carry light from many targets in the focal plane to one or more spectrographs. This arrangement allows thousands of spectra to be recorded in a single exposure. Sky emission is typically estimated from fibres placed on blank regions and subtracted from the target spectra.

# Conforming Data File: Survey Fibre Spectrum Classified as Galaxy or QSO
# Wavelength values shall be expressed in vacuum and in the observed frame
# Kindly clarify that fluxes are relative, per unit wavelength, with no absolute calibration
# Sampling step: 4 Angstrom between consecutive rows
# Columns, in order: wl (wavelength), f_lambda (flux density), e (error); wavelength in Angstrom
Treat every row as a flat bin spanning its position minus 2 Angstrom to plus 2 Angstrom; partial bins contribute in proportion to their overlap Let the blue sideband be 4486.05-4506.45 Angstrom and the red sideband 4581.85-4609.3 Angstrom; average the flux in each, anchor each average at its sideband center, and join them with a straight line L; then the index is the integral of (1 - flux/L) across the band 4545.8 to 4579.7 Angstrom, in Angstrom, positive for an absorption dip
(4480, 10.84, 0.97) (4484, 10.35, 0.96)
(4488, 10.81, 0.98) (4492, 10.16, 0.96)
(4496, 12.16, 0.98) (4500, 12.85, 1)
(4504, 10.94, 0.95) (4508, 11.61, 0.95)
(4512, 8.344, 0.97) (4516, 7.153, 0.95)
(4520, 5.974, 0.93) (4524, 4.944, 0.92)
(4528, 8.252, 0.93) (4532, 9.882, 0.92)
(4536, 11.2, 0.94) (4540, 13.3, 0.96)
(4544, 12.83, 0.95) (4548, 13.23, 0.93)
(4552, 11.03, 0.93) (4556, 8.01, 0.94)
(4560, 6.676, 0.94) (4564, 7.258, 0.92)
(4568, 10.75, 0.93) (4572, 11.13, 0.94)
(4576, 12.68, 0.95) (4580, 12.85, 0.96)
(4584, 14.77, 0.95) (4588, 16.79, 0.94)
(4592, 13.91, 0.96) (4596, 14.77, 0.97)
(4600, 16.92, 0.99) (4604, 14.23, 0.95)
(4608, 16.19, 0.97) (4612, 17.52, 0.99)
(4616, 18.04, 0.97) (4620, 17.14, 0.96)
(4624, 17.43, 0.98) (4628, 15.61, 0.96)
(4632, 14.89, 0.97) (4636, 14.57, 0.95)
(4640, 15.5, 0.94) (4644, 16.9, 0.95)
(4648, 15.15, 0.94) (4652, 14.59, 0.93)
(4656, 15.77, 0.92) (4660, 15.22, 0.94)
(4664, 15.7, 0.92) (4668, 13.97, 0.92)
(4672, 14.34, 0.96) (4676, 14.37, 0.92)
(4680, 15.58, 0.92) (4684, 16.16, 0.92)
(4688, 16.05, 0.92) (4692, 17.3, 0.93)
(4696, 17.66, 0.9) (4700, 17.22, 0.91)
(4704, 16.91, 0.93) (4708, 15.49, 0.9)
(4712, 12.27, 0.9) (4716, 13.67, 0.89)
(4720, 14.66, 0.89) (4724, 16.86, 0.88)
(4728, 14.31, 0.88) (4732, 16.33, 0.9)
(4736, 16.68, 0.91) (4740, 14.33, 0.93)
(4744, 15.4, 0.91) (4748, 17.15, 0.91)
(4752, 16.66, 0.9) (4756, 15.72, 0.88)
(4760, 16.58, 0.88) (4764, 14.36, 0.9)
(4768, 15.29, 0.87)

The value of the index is 9.1 Angstrom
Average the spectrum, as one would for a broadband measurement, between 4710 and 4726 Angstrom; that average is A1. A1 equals 14.4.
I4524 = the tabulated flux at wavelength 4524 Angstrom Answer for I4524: 4.944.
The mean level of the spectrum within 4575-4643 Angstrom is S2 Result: 15.6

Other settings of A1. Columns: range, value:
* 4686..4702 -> 17.1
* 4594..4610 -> 15.5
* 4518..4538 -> 8.05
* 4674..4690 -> 15.5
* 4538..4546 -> 13.1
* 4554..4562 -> 7.34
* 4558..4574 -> 8.95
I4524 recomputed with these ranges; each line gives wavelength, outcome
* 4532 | 9.882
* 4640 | 15.5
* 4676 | 14.37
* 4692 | 17.3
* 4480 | 10.84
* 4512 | 8.344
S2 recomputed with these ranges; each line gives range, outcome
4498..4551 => 10.1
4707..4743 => 15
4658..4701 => 15.7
